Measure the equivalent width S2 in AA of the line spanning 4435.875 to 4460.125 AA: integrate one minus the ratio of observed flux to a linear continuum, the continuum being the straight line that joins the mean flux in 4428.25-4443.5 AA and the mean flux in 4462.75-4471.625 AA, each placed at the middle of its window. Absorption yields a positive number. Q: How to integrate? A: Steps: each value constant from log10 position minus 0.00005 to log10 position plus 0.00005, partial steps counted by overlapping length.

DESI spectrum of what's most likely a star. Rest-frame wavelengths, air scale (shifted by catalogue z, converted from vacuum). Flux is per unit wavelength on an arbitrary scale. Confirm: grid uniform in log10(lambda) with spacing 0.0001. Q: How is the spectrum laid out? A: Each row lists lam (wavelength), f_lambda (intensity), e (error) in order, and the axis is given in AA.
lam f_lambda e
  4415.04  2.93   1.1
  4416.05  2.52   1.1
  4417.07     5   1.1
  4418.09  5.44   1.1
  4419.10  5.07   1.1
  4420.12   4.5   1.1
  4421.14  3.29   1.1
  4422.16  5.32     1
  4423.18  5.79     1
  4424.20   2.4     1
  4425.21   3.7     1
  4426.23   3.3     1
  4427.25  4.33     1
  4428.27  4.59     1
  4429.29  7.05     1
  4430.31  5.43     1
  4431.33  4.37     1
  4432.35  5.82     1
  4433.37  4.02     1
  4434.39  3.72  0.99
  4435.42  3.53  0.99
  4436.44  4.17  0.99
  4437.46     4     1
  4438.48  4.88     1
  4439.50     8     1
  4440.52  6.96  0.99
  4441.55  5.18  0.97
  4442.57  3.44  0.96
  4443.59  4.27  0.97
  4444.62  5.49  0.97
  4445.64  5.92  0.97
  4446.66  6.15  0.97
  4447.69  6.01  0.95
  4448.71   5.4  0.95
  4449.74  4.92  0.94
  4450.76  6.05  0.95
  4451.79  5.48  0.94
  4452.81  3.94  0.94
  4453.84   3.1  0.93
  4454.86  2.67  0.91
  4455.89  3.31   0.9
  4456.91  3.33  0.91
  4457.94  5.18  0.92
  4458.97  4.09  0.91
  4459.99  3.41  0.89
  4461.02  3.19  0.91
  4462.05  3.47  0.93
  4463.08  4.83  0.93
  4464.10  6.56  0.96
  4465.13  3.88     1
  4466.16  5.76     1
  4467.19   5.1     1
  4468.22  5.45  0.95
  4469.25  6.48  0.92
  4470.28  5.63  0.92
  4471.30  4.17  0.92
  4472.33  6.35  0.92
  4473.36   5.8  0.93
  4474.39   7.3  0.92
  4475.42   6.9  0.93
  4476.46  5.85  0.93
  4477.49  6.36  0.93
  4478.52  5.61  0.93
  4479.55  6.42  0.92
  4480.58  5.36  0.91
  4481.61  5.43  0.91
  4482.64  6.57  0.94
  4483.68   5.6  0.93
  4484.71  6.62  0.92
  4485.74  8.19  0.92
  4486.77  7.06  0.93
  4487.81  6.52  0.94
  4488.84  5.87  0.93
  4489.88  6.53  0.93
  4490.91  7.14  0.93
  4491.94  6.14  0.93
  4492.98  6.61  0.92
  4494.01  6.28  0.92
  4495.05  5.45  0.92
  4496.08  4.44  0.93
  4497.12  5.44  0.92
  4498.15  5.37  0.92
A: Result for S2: 1.5 AA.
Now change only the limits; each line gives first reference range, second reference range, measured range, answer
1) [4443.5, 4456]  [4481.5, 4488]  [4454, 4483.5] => 3.75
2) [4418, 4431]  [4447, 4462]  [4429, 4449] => -3.25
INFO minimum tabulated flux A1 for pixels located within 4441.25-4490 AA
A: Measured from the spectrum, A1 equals 2.67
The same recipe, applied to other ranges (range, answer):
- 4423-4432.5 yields 2.4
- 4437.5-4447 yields 3.44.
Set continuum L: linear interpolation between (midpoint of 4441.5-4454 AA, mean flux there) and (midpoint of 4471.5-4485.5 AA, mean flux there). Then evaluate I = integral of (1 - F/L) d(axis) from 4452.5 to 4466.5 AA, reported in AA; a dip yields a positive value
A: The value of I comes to 3.8 AA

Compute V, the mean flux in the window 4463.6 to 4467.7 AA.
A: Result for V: 5.31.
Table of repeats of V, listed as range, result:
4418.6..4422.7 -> 4.54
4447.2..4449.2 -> 5.72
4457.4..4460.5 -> 4.22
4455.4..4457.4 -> 3.33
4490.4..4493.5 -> 6.63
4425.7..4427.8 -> 3.82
